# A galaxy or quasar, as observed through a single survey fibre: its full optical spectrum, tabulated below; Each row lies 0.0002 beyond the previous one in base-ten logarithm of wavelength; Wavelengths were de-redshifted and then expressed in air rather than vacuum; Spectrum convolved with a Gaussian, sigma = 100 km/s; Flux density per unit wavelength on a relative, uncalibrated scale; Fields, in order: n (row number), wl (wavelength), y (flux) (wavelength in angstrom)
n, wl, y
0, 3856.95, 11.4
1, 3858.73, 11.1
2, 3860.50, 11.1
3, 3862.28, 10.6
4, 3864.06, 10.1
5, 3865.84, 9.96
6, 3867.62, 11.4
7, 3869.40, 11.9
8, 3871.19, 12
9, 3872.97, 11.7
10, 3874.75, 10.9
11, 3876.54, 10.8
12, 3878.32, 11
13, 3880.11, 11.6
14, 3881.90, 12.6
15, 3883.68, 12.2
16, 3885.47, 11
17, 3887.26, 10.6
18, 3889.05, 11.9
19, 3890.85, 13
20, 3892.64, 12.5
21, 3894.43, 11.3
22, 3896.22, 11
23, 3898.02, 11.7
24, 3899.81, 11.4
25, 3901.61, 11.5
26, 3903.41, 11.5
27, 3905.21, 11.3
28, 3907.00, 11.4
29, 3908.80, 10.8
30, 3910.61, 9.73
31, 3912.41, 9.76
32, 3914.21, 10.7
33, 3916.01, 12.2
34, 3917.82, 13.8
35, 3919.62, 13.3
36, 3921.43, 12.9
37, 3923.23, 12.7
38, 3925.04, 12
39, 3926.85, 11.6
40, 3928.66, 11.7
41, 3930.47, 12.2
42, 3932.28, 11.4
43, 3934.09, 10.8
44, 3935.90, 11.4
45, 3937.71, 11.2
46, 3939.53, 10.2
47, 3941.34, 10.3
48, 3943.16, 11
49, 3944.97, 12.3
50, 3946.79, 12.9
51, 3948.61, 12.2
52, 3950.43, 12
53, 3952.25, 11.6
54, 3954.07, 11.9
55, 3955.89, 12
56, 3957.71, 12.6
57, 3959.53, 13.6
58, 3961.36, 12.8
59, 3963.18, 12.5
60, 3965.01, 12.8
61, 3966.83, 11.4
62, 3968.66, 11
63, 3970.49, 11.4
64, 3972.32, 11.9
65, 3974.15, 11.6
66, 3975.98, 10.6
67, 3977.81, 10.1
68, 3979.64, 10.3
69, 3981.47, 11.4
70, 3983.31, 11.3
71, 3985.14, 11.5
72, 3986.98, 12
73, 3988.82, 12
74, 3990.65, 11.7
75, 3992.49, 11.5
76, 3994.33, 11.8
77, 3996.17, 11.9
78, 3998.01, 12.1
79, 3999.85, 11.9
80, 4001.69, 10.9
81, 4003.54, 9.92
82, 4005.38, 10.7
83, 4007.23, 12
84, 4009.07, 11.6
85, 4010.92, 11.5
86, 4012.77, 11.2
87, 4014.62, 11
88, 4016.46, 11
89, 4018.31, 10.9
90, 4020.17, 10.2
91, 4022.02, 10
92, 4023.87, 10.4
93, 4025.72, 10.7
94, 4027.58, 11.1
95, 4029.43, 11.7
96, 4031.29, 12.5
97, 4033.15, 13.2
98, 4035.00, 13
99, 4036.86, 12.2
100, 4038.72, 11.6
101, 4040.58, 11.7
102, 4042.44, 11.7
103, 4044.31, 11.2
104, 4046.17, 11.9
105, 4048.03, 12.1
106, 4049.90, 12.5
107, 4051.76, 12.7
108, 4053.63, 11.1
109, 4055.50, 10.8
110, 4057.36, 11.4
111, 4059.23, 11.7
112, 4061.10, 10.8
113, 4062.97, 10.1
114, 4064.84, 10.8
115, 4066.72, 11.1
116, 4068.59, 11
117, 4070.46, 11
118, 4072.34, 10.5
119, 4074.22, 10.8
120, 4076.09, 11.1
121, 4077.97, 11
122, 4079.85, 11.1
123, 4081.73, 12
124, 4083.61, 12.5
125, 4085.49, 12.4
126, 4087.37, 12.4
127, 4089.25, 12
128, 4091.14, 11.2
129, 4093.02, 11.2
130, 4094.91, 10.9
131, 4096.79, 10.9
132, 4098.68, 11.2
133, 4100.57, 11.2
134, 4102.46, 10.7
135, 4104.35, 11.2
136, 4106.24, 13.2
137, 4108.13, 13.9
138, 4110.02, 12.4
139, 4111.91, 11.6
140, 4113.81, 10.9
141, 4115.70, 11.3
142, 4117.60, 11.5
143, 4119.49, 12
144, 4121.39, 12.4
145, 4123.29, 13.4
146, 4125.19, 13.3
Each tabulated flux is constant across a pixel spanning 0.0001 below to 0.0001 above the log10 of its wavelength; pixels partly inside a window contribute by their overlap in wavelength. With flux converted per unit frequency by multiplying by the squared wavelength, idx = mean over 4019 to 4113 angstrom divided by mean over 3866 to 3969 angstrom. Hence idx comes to 1.06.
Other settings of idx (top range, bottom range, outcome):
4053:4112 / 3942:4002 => 1.02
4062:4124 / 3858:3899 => 1.13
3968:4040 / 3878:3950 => 1.02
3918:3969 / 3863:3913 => 1.09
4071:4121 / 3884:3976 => 1.07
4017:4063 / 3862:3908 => 1.09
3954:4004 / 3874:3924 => 1.05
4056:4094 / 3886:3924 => 1.06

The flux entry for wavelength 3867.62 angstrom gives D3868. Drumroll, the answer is 11.4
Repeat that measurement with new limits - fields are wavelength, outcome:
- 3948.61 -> 12.2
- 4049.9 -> 12.5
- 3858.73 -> 11.1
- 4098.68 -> 11.2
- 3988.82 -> 12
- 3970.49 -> 11.4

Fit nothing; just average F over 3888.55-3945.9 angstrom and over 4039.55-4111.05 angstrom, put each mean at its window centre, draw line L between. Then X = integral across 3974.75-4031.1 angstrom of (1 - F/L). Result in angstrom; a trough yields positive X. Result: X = 1.7 angstrom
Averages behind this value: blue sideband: 11.6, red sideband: 11.5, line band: 11.2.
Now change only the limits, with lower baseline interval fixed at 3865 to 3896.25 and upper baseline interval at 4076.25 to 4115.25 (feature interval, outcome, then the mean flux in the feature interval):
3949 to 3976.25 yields -1.0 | 12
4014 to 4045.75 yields 0.6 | 11.4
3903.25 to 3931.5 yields -0.4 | 11.7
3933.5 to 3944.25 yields 0.7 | 10.8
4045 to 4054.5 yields -0.3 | 12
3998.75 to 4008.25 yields 0.4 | 11.1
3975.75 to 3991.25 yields 0.5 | 11.2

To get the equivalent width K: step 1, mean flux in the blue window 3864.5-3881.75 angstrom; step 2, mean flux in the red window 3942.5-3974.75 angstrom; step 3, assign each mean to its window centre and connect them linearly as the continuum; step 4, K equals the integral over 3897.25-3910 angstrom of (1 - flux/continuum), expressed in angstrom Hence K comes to 0.3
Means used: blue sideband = 11.3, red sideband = 12.1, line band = 11.3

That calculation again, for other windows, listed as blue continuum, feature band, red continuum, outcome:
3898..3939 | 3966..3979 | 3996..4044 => 0.4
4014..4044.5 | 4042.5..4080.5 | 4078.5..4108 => 1.0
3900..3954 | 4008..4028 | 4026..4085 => 1.2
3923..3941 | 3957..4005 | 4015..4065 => -0.7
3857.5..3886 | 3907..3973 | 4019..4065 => -2.6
